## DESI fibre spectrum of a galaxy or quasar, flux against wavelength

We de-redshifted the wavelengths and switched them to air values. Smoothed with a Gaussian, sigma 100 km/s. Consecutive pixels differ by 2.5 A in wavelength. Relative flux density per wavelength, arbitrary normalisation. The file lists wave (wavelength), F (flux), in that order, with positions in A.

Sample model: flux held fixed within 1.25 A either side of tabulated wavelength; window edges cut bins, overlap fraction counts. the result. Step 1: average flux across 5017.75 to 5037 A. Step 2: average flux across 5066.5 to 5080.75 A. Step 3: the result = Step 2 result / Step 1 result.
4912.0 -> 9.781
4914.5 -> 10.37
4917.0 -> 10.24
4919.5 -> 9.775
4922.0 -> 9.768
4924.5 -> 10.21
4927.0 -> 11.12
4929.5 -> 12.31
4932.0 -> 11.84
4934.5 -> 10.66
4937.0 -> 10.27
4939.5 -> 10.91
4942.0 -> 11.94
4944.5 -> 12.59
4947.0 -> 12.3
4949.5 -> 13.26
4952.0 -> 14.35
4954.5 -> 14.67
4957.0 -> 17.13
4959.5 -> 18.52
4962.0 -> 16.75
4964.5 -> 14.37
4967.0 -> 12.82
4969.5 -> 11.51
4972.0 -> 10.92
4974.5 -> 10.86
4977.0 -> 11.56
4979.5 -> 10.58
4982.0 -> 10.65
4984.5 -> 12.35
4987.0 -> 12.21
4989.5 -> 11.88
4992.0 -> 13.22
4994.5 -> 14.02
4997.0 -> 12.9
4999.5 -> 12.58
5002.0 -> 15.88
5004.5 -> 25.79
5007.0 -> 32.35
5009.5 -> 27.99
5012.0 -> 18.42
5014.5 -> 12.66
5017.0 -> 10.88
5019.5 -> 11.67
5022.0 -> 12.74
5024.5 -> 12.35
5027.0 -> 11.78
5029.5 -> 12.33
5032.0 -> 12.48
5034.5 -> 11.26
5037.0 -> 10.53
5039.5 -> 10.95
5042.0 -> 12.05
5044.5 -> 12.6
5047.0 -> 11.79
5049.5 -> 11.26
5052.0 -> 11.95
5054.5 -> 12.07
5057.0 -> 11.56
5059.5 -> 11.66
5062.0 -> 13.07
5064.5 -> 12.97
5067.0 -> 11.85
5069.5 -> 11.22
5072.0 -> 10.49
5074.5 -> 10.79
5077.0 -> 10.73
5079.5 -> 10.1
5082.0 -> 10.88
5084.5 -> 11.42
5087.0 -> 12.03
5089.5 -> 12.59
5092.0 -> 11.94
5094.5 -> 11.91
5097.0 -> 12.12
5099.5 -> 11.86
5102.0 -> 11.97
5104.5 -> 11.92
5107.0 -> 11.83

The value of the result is 0.90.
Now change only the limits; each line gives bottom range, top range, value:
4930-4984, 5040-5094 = 0.91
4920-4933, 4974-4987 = 1.03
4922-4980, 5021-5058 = 0.94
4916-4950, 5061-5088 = 1.02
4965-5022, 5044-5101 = 0.80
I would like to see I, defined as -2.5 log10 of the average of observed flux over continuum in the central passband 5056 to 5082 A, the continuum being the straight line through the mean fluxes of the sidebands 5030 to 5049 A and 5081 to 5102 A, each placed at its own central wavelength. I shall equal 0.03 mag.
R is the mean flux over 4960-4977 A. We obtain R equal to 13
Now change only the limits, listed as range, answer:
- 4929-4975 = 13.1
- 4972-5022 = 15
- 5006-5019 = 19.7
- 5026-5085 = 11.6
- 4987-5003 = 13.3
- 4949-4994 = 13.2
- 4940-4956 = 13.1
